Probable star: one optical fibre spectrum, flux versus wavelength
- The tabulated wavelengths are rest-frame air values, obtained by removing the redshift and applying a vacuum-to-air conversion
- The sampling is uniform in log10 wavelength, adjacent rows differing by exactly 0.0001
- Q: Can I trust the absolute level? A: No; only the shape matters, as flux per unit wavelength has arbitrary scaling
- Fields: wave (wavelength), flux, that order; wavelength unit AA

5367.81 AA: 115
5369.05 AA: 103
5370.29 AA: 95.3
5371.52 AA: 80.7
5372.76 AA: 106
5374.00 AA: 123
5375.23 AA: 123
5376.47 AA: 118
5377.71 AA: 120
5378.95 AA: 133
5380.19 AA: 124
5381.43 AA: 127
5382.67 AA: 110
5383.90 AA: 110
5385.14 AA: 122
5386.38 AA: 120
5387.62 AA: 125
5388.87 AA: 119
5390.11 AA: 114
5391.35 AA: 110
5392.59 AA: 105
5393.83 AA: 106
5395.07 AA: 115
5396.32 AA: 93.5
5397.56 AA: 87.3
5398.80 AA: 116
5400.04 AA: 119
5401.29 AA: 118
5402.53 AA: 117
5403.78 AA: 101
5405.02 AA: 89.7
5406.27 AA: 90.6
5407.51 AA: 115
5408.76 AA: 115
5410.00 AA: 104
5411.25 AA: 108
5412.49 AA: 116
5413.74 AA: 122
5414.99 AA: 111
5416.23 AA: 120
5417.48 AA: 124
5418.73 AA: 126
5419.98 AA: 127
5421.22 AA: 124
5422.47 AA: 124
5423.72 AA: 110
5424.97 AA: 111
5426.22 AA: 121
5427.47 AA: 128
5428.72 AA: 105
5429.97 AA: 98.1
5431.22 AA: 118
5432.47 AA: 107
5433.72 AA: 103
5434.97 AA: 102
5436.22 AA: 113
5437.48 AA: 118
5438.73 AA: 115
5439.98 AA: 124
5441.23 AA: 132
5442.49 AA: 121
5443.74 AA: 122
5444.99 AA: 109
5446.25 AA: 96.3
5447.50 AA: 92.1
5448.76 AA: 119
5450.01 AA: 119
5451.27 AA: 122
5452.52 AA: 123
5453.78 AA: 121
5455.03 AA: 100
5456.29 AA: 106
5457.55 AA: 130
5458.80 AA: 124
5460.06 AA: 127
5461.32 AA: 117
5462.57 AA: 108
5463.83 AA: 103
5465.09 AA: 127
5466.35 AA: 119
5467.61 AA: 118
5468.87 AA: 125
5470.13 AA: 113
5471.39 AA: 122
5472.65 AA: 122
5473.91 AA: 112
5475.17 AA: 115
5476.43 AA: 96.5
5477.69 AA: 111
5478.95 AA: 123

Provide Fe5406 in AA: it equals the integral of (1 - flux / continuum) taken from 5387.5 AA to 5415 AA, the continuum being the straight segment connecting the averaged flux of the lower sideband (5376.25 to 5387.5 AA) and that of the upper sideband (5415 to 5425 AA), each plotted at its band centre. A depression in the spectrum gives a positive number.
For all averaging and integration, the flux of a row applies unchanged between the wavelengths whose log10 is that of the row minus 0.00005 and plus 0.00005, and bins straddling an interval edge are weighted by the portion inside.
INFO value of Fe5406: 2.7 AA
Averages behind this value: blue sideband 121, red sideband 121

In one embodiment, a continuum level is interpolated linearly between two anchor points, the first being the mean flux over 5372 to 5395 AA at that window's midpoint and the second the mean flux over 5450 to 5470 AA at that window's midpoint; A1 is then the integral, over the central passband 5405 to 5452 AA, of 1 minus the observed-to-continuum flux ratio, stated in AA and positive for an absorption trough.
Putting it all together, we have 1.4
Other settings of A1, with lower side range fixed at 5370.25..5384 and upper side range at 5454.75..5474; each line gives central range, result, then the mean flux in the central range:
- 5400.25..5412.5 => 0.9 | 107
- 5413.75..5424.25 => -0.4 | 121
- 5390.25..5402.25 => 0.8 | 108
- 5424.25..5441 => 0.5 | 113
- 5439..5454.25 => 0.1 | 117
